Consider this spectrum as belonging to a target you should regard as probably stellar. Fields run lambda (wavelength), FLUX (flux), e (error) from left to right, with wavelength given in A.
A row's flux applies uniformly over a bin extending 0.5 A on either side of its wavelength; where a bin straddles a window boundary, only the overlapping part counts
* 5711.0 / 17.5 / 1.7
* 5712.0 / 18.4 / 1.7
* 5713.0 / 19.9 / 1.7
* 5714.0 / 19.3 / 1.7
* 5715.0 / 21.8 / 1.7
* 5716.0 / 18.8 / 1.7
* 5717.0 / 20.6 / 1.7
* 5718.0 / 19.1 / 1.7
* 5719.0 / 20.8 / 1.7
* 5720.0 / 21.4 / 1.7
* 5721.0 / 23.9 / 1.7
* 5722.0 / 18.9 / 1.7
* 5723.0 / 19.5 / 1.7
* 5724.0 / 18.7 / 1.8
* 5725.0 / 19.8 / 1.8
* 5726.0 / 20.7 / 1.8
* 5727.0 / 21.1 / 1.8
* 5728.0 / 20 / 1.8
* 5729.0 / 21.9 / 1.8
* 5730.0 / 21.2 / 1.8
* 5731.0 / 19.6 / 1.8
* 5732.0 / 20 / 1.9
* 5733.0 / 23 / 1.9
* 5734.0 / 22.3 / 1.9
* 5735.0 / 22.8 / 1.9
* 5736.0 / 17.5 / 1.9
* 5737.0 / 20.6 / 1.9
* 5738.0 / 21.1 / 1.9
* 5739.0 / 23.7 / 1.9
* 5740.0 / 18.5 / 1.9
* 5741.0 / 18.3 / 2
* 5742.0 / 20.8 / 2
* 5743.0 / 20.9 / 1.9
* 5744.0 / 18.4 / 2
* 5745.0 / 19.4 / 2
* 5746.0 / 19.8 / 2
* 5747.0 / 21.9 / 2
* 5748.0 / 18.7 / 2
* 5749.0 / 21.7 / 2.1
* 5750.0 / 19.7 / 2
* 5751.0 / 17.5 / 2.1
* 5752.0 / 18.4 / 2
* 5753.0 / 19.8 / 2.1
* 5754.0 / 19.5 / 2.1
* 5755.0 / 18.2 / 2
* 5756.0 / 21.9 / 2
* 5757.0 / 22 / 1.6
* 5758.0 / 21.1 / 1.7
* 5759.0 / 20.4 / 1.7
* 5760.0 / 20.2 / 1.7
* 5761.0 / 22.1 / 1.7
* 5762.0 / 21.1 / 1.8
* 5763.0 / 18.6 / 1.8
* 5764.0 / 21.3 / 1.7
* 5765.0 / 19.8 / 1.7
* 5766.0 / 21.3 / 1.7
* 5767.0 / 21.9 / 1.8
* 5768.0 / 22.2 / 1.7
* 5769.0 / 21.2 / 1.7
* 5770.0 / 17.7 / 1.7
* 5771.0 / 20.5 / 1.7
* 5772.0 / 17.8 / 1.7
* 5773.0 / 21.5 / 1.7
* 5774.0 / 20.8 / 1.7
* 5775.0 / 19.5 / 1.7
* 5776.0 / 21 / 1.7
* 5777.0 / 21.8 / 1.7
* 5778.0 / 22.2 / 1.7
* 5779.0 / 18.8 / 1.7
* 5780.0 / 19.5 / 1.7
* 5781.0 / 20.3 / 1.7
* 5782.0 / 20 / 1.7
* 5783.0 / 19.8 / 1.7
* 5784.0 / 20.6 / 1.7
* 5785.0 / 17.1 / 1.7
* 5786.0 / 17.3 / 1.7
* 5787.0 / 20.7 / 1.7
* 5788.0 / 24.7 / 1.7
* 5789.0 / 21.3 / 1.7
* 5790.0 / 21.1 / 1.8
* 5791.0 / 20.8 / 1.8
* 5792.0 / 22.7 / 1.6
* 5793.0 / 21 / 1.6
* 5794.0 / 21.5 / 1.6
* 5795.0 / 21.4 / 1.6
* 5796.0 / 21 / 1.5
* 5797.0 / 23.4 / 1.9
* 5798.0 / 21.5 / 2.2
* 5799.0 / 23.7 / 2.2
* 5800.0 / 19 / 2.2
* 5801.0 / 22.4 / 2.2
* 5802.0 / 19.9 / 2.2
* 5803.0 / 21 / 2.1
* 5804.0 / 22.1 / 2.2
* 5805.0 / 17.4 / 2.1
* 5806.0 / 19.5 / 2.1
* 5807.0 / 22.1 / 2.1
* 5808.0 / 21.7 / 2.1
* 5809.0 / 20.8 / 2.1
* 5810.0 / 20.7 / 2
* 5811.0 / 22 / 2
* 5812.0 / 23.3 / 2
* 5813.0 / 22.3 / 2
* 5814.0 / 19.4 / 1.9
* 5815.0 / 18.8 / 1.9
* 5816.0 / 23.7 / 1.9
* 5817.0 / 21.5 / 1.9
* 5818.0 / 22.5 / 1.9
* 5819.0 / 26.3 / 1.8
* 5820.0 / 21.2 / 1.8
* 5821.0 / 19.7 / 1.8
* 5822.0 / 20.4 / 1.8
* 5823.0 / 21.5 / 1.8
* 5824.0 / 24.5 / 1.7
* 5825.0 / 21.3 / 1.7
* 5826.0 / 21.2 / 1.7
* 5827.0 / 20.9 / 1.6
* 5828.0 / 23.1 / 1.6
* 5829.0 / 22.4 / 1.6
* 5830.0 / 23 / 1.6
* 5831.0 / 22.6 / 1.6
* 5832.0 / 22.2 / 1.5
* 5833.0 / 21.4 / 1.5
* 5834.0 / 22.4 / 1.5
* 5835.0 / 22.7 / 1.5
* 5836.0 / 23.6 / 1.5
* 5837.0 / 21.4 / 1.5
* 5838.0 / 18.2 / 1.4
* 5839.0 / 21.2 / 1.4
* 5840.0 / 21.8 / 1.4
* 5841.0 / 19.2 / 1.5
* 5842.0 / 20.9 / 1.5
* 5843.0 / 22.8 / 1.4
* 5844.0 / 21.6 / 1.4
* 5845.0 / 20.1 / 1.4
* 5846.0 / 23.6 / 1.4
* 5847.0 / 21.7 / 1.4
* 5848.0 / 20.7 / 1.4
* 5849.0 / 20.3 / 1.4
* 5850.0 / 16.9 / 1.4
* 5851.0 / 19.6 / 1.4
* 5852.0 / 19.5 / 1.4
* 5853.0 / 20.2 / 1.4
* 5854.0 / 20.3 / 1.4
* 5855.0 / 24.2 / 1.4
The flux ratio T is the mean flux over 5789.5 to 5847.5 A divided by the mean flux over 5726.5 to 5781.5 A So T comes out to 1.06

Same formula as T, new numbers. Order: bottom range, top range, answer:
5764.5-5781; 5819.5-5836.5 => 1.08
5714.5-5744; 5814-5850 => 1.05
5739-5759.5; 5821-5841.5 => 1.09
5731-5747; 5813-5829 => 1.06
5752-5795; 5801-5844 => 1.05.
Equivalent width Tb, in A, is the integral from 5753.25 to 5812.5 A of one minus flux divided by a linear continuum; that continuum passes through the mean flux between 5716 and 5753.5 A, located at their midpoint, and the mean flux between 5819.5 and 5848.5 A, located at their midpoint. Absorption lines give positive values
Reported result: 0.50 A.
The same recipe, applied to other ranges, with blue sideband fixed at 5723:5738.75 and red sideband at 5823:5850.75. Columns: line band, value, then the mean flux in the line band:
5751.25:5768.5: 0.32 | 20.5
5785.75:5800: -0.26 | 21.6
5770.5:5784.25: 0.50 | 20.3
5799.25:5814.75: 0.27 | 20.9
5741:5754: 0.71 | 19.7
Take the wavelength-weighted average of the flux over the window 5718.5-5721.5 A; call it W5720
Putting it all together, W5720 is 22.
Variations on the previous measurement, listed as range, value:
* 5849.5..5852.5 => 18.7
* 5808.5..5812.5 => 21.7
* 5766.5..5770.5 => 20.8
